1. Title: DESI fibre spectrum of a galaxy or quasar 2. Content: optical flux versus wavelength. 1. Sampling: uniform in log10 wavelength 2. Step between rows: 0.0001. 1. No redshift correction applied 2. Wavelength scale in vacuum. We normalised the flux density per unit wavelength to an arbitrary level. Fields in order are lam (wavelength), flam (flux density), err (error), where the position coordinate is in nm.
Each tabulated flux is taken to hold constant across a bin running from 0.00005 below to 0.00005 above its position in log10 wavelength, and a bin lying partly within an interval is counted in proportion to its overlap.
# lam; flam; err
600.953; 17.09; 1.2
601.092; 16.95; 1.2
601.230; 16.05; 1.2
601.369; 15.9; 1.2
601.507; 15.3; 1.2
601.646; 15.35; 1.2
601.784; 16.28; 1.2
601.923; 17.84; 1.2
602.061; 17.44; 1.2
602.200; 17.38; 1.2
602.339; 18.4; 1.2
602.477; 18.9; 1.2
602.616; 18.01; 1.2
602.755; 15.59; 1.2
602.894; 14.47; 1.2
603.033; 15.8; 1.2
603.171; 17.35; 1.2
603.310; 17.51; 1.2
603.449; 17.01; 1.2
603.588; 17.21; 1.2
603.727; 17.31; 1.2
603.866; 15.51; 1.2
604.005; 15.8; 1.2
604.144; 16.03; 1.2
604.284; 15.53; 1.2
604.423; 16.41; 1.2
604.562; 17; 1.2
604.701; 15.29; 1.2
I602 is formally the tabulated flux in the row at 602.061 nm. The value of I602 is 17.44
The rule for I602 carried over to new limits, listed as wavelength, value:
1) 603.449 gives 17.01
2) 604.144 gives 16.03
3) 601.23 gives 16.05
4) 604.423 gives 16.41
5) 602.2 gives 17.38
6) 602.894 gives 14.47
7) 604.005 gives 15.8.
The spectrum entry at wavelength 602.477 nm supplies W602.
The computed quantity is 18.9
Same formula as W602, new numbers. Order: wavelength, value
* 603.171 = 17.35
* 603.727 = 17.31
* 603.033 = 15.8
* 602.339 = 18.4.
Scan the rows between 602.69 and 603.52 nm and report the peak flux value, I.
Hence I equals 17.51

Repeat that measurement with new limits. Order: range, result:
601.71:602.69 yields 18.9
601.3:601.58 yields 15.9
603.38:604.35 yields 17.31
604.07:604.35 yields 16.03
